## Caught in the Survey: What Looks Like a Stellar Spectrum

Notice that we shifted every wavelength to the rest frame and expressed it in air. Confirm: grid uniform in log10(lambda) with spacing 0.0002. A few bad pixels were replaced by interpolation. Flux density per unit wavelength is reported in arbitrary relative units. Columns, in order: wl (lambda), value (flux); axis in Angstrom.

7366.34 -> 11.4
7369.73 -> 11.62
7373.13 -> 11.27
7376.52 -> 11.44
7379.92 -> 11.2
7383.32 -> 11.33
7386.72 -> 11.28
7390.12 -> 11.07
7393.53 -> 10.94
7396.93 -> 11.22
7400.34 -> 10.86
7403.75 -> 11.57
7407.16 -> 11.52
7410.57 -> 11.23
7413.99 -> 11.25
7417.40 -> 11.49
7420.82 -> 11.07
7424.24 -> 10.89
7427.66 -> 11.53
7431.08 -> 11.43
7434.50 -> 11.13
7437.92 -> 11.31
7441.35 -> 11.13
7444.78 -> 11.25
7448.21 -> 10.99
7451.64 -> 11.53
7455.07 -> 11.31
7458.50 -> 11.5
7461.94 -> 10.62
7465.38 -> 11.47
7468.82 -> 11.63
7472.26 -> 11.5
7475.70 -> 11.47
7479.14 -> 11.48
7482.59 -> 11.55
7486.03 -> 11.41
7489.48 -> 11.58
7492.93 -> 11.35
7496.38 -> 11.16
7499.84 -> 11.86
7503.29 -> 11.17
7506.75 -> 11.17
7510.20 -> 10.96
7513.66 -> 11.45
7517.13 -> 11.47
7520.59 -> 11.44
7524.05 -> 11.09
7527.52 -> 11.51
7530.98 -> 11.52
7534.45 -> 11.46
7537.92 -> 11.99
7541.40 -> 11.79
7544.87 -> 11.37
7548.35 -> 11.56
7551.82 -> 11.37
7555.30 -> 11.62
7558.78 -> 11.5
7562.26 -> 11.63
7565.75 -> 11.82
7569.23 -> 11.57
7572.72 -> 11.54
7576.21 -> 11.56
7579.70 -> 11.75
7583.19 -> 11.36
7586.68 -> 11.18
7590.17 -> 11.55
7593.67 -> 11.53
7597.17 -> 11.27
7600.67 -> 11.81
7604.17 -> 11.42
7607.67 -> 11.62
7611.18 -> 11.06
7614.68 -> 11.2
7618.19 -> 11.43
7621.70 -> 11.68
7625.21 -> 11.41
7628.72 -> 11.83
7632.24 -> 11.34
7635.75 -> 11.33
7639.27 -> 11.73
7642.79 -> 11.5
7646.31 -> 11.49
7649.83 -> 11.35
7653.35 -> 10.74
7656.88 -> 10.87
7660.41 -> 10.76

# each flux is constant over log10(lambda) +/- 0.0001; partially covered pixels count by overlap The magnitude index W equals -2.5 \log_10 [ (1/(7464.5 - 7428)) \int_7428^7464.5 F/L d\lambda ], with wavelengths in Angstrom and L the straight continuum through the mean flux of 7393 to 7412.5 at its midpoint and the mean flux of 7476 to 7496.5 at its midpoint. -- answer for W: 0.01 mag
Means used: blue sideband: 11.2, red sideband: 11.4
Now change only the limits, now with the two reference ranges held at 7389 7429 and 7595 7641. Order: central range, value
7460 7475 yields 0.00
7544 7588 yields -0.01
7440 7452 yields 0.01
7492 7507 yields 0.00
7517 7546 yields -0.01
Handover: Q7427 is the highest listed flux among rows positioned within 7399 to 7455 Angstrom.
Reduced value 11.57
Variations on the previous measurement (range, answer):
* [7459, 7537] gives 11.86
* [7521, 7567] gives 11.99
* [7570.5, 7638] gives 11.83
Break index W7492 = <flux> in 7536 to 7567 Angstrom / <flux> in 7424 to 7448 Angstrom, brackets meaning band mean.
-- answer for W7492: 1.03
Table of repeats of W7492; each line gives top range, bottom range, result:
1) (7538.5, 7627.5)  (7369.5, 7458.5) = 1.02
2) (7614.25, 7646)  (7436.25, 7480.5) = 1.02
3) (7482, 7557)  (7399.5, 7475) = 1.01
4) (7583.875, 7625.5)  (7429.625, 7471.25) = 1.01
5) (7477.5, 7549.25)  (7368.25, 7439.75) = 1.02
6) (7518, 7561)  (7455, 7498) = 1.01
